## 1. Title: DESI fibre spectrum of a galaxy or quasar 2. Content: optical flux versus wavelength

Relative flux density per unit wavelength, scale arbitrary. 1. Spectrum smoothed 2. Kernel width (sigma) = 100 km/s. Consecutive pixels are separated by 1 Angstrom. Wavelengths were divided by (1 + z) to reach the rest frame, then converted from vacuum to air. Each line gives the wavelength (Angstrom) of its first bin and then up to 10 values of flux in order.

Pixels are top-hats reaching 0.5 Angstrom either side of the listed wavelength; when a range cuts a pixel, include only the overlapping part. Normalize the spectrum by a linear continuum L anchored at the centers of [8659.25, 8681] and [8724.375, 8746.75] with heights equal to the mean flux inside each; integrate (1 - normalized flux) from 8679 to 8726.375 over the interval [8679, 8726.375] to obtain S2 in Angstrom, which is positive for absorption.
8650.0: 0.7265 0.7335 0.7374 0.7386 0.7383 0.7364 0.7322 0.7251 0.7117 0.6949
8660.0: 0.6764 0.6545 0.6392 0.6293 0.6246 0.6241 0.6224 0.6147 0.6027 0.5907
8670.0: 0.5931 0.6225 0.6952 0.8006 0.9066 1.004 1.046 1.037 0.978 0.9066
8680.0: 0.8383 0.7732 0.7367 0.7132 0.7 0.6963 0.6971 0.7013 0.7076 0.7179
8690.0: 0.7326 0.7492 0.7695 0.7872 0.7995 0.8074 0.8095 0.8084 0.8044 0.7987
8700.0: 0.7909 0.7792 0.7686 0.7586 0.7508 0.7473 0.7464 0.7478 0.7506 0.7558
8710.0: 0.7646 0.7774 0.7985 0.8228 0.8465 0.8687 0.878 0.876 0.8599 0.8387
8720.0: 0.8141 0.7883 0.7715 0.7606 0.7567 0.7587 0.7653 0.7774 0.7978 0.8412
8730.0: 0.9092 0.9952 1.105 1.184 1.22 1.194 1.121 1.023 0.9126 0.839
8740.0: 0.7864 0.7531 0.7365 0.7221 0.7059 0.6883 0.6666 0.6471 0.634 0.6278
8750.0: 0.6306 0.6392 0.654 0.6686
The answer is 2.2 Angstrom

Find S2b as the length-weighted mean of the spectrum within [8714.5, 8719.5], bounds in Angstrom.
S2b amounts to 0.864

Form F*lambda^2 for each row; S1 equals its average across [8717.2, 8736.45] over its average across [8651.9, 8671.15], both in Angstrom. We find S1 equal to 1.39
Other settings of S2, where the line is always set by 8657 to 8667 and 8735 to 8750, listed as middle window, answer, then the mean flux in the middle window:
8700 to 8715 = -1.0 Angstrom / 0.776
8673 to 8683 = -3.2 Angstrom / 0.898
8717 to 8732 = -1.4 Angstrom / 0.828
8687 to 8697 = -0.9 Angstrom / 0.764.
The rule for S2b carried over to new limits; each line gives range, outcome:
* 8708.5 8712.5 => 0.774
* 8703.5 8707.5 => 0.748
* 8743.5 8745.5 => 0.697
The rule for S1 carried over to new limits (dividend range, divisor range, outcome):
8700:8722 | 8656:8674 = 1.21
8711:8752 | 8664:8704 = 1.10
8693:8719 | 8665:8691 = 1.06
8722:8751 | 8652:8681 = 1.14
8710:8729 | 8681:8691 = 1.14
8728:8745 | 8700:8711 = 1.23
